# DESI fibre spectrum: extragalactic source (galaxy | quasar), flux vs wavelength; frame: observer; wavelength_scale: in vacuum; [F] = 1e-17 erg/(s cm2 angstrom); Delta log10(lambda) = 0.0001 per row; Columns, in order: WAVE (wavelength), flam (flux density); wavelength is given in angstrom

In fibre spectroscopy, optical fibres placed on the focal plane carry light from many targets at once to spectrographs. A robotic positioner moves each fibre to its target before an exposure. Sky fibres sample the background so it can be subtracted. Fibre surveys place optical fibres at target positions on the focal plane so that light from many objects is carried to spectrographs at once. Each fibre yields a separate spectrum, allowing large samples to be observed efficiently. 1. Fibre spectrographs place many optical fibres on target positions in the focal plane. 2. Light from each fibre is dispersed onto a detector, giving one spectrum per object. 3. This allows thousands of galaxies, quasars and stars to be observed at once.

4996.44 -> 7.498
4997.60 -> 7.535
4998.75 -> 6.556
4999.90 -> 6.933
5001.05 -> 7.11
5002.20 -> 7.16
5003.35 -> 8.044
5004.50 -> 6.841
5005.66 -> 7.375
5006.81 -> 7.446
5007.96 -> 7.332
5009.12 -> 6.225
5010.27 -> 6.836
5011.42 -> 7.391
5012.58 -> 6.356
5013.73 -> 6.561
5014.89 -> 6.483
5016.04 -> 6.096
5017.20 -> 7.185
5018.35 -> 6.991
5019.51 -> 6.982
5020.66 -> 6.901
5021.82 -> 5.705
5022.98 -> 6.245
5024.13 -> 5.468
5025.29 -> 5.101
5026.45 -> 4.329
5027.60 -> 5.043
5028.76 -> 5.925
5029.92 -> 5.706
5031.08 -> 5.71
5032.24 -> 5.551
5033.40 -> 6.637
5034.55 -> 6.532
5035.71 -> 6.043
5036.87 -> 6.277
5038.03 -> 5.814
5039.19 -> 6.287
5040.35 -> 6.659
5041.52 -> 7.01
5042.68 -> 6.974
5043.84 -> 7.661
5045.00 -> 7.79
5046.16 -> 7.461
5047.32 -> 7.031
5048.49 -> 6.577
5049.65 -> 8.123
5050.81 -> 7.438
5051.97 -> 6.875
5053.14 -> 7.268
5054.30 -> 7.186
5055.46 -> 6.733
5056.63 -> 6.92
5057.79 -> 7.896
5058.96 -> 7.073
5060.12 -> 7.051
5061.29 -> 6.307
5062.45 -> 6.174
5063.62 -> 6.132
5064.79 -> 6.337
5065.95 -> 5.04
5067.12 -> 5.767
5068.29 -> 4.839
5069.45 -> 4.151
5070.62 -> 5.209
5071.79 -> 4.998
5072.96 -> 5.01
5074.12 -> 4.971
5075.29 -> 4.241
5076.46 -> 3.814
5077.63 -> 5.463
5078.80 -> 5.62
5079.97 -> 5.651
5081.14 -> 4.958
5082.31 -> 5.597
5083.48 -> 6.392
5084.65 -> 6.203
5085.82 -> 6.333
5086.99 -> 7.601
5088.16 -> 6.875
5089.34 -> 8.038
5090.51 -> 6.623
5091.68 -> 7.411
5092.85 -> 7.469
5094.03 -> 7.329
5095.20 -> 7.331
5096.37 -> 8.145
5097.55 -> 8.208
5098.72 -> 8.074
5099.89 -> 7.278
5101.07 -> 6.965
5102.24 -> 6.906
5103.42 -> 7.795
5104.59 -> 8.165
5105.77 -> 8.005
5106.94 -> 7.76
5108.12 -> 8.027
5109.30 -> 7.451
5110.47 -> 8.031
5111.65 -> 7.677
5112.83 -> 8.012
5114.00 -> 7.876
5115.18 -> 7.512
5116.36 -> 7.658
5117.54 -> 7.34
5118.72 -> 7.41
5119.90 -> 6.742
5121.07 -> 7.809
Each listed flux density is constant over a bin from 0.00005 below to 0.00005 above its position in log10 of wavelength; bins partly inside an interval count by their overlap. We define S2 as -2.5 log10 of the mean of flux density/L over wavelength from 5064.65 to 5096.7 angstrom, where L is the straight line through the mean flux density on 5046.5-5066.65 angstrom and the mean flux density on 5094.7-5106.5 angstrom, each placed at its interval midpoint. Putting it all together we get 0.225 mag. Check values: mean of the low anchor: 6.83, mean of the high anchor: 7.69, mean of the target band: 5.96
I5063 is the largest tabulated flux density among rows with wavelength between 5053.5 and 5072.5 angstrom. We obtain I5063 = 7.896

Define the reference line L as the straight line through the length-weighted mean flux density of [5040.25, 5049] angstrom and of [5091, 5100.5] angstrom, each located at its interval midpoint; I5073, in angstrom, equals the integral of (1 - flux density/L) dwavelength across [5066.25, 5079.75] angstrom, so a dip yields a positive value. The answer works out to 4.5 angstrom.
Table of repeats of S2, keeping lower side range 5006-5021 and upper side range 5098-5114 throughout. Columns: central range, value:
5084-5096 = 0.06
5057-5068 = 0.15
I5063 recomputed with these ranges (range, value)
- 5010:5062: 8.123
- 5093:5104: 8.208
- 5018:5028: 6.991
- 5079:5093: 8.038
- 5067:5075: 5.767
